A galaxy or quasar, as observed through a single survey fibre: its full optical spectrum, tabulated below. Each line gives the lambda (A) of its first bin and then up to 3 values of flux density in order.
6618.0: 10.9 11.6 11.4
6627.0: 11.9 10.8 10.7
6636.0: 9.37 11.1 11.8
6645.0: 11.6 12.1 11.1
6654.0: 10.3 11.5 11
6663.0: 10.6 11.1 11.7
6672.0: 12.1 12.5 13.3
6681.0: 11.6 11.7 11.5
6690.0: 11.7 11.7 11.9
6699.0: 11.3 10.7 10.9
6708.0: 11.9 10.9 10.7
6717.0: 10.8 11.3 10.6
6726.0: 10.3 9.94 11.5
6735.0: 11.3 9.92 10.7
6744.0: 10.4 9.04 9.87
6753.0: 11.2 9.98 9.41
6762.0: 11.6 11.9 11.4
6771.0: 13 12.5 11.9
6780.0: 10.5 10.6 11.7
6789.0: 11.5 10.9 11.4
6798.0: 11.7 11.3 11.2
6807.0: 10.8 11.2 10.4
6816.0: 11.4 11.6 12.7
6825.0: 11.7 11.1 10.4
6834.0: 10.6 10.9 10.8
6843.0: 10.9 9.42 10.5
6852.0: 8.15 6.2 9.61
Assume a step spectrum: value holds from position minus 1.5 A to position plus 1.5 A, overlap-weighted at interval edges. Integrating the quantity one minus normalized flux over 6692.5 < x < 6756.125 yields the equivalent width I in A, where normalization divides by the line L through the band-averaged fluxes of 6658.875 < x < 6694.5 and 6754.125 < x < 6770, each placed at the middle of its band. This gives 2.9 A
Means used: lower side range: 11.7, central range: 10.8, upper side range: 10.9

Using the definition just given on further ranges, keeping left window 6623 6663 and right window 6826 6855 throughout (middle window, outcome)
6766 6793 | -3.0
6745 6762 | 0.8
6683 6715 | -1.6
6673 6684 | -1.4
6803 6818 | -1.1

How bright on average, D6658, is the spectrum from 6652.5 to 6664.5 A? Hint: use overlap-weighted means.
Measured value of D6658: 10.8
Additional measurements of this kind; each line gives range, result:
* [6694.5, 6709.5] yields 11.3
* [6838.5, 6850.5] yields 10.4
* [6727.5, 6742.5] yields 10.7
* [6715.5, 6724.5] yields 10.9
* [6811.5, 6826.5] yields 11.6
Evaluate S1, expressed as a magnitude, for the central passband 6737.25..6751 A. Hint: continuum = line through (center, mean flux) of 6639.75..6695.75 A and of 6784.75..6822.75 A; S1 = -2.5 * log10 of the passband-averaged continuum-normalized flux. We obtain 0.15 mag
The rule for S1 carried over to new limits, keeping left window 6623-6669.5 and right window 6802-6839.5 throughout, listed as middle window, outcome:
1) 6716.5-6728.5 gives 0.05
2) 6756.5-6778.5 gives -0.04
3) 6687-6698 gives -0.06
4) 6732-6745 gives 0.04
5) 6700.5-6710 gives 0.00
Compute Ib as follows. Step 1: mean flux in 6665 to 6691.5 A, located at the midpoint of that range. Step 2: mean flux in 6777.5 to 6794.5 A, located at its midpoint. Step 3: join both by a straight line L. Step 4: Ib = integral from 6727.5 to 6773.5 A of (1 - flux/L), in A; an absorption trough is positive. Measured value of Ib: 2.4 A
